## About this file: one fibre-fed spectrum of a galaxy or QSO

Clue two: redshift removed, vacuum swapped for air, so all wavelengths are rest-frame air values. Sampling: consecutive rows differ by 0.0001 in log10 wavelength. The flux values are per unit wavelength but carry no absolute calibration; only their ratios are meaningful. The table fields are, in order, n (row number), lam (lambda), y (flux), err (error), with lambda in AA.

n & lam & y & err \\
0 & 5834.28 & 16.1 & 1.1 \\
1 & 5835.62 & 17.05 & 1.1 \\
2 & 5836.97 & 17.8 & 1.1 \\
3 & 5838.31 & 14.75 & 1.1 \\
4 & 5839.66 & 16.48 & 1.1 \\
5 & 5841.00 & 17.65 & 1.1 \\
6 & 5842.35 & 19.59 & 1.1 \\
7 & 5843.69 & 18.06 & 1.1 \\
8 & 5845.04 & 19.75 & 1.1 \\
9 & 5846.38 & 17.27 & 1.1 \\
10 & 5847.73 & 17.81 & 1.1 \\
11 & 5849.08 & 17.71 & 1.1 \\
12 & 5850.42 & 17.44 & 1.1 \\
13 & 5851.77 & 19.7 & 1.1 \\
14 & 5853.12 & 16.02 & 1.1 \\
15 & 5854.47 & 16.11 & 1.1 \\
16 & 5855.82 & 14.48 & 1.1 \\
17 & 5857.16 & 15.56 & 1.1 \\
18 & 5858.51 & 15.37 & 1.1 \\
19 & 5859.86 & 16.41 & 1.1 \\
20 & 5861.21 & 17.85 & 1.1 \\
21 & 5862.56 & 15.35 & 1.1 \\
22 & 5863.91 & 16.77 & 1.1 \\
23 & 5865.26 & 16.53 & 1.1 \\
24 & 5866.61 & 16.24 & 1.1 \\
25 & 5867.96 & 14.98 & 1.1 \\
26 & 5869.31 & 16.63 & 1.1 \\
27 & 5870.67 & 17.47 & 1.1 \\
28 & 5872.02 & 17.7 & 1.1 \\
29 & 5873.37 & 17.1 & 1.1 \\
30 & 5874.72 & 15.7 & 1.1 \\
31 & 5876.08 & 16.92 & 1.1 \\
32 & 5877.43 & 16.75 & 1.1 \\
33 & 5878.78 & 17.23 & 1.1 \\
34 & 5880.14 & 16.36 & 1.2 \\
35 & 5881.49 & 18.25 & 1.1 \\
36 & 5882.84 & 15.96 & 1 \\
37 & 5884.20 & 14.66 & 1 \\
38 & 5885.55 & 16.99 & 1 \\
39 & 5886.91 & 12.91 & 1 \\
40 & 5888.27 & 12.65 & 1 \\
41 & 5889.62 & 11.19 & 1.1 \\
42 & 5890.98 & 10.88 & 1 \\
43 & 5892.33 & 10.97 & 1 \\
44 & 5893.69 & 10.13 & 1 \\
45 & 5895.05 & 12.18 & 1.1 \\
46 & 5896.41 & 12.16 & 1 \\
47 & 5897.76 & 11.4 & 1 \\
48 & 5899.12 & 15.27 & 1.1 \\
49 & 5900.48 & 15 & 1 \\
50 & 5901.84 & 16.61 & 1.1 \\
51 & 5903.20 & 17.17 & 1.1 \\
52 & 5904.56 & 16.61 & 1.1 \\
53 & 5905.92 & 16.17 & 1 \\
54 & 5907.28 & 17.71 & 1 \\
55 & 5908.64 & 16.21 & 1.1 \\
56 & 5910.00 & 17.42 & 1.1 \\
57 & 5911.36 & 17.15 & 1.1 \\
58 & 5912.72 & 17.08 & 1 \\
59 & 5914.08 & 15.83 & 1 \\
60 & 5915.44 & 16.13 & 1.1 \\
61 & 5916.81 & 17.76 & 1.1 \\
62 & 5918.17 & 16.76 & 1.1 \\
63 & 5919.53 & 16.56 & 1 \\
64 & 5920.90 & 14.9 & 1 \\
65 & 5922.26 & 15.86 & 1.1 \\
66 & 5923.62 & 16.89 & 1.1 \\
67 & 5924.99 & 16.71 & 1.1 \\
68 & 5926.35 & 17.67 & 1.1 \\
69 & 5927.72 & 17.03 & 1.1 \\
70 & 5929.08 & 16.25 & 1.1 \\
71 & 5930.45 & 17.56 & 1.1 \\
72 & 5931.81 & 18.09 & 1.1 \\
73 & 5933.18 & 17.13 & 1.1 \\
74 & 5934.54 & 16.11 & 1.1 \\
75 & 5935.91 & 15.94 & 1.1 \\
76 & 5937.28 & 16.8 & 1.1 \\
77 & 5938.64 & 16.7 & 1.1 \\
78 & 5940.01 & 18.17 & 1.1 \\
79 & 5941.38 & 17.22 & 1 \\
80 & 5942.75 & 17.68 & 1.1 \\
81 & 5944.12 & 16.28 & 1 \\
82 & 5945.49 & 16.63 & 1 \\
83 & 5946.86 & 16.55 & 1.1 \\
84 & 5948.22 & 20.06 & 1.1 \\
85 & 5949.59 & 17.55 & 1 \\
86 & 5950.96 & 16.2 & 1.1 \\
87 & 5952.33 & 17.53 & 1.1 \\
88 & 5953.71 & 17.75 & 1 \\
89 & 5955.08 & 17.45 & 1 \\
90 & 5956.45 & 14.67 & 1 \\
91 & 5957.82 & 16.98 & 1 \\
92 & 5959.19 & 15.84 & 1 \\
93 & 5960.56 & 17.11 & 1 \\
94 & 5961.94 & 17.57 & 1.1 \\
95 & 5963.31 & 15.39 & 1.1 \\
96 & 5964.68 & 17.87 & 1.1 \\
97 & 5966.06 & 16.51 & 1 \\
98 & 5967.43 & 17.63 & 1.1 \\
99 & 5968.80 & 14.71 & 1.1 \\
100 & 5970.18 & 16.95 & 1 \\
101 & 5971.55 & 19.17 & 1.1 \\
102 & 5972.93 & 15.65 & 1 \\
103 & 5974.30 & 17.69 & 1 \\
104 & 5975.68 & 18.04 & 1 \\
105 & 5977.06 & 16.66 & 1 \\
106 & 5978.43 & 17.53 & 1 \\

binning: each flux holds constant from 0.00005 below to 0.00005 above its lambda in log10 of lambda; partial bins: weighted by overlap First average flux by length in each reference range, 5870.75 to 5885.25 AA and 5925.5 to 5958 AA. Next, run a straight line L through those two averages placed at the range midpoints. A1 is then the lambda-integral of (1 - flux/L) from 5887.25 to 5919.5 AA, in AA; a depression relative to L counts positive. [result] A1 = 3.92 AA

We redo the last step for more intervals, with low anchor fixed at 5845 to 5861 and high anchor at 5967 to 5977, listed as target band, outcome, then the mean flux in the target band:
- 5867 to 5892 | 2.1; 15.5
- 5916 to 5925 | 0.3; 16.5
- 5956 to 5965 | 0.3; 16.5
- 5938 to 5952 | -0.2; 17.3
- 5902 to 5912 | 0.0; 16.9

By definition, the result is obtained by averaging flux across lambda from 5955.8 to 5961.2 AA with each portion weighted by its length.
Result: 16.2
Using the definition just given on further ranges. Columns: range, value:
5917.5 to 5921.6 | 16.1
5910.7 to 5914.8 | 16.7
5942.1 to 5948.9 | 17.5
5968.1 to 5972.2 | 16.9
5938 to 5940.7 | 17.4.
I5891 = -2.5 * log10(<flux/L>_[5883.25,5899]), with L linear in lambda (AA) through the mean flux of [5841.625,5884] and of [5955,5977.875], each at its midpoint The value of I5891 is 0.32 mag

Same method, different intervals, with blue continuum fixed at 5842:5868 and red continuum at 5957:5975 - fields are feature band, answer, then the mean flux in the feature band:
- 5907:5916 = 0.008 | 16.8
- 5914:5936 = 0.012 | 16.7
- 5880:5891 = 0.165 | 14.5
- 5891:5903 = 0.284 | 13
